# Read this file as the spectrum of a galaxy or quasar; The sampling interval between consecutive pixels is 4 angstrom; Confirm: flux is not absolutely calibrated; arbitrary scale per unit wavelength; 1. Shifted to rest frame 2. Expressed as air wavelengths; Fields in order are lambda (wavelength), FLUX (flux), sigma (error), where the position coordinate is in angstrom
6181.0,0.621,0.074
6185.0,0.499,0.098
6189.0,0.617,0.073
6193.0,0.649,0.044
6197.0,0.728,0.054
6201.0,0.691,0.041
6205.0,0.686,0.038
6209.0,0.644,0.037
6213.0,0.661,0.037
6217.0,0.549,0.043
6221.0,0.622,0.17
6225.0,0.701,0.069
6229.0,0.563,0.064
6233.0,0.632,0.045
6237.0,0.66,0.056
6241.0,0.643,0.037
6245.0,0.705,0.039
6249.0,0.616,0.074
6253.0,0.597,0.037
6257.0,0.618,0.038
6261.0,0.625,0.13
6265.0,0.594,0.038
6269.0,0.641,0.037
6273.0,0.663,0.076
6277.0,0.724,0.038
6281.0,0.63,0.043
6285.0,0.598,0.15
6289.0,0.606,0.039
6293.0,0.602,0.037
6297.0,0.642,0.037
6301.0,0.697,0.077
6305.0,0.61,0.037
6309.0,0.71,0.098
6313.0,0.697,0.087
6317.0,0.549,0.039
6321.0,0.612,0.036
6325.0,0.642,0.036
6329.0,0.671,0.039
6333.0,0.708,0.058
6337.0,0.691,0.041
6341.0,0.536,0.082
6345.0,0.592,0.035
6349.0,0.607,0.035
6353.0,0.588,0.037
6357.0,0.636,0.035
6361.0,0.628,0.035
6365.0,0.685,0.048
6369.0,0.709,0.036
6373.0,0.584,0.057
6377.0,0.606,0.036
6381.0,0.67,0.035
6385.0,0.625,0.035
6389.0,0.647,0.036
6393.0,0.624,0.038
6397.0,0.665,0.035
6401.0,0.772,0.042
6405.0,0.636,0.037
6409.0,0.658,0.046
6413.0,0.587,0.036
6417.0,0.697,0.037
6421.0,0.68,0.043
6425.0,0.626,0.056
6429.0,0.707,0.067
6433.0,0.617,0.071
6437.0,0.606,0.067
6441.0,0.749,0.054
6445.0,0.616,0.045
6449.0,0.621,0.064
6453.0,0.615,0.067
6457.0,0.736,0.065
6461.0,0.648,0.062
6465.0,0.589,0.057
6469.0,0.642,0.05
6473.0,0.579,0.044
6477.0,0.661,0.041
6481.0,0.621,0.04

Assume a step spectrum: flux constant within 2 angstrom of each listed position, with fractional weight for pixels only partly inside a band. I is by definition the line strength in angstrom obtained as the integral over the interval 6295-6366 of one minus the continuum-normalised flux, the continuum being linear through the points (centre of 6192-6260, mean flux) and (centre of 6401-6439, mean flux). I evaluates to 1.16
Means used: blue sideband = 0.645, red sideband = 0.653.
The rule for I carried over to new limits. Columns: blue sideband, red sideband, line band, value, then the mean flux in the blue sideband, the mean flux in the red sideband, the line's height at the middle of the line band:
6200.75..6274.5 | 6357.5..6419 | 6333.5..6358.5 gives 1.3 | 0.636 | 0.652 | 0.648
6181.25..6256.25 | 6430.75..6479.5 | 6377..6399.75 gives -0.3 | 0.636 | 0.64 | 0.639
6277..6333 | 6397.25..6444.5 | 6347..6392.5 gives 1.4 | 0.642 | 0.665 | 0.655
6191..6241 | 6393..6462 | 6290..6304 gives 0.2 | 0.649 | 0.66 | 0.653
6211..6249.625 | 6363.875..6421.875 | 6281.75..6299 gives 0.8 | 0.636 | 0.655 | 0.643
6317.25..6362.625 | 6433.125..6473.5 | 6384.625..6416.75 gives -1.1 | 0.625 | 0.641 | 0.634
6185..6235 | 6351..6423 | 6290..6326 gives 0.3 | 0.639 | 0.65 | 0.645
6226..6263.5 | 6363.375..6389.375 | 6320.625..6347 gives 0.1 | 0.63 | 0.646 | 0.641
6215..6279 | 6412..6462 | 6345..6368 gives 0.6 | 0.635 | 0.656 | 0.647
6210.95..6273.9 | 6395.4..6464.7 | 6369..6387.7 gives 0.6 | 0.63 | 0.659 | 0.651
